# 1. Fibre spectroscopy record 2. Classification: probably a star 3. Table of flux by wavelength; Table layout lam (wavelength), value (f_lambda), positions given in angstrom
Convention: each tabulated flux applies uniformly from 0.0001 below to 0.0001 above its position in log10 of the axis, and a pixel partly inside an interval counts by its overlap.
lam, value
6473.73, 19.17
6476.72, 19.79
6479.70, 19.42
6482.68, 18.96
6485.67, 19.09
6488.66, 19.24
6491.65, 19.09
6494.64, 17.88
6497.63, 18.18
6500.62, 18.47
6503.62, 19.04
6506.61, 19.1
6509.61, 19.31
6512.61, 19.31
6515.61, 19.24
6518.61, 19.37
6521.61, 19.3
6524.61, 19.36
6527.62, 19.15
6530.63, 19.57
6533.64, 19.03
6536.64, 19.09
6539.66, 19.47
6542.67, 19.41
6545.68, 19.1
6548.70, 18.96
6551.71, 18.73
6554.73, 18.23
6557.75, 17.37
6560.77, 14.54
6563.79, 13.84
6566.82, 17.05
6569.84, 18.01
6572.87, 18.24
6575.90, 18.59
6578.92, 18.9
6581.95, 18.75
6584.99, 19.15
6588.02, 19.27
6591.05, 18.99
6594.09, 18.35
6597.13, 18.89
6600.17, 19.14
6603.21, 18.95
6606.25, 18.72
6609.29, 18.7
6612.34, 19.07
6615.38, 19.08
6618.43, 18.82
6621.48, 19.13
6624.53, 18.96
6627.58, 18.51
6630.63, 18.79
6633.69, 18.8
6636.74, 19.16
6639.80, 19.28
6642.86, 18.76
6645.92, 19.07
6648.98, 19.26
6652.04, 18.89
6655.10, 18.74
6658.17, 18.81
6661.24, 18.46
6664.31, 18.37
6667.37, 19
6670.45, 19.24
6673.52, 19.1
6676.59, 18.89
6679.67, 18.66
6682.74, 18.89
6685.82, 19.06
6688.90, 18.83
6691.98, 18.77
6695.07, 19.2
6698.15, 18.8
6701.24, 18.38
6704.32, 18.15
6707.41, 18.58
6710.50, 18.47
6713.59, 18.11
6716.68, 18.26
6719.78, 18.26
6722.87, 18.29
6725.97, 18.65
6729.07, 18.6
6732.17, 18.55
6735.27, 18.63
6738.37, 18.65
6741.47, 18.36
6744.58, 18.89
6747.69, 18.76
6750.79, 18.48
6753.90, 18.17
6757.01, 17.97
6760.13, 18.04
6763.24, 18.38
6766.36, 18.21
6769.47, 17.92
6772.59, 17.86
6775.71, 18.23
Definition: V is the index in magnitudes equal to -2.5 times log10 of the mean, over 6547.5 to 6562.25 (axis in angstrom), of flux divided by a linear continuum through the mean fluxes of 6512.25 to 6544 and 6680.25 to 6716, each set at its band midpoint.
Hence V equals 0.10 mag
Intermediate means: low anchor 19.3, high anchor 18.7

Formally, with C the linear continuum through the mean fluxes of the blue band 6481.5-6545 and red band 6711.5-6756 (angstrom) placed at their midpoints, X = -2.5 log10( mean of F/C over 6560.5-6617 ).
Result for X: 0.033 mag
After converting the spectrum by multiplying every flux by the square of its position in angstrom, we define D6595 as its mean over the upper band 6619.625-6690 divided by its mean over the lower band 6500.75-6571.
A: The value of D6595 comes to 1.1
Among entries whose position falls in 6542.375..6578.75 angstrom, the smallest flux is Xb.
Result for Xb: 13.84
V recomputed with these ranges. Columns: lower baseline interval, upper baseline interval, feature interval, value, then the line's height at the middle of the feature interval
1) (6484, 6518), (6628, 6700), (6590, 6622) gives 0.00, 18.9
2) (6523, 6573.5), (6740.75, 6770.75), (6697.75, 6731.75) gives -0.01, 18.3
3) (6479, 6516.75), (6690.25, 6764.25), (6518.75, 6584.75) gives 0.03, 18.8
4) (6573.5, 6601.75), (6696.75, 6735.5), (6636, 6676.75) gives -0.02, 18.6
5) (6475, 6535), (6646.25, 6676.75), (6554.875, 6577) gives 0.13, 19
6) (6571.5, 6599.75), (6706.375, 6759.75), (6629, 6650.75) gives -0.02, 18.7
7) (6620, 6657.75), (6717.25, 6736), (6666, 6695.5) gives -0.01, 18.7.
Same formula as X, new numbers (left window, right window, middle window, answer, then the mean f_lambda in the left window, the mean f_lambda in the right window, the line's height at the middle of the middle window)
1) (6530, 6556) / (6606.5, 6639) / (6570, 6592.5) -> 0.01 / 19.1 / 18.9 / 19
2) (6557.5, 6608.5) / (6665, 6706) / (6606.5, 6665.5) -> -0.02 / 18.1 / 18.8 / 18.5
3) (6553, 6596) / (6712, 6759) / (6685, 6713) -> -0.02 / 17.8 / 18.4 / 18.3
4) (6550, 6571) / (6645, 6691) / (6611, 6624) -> -0.06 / 16.8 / 18.9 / 17.9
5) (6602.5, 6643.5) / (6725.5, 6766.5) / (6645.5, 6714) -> 0.00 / 18.9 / 18.5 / 18.7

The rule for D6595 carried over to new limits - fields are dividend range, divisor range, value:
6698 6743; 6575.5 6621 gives 1.01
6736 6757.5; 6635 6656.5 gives 1.00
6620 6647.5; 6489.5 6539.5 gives 1.03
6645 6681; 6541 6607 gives 1.06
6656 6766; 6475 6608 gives 1.05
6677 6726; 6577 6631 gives 1.01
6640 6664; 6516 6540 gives 1.02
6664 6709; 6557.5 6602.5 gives 1.08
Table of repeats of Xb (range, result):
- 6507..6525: 19.24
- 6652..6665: 18.37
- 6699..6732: 18.11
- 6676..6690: 18.66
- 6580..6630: 18.35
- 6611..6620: 18.82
